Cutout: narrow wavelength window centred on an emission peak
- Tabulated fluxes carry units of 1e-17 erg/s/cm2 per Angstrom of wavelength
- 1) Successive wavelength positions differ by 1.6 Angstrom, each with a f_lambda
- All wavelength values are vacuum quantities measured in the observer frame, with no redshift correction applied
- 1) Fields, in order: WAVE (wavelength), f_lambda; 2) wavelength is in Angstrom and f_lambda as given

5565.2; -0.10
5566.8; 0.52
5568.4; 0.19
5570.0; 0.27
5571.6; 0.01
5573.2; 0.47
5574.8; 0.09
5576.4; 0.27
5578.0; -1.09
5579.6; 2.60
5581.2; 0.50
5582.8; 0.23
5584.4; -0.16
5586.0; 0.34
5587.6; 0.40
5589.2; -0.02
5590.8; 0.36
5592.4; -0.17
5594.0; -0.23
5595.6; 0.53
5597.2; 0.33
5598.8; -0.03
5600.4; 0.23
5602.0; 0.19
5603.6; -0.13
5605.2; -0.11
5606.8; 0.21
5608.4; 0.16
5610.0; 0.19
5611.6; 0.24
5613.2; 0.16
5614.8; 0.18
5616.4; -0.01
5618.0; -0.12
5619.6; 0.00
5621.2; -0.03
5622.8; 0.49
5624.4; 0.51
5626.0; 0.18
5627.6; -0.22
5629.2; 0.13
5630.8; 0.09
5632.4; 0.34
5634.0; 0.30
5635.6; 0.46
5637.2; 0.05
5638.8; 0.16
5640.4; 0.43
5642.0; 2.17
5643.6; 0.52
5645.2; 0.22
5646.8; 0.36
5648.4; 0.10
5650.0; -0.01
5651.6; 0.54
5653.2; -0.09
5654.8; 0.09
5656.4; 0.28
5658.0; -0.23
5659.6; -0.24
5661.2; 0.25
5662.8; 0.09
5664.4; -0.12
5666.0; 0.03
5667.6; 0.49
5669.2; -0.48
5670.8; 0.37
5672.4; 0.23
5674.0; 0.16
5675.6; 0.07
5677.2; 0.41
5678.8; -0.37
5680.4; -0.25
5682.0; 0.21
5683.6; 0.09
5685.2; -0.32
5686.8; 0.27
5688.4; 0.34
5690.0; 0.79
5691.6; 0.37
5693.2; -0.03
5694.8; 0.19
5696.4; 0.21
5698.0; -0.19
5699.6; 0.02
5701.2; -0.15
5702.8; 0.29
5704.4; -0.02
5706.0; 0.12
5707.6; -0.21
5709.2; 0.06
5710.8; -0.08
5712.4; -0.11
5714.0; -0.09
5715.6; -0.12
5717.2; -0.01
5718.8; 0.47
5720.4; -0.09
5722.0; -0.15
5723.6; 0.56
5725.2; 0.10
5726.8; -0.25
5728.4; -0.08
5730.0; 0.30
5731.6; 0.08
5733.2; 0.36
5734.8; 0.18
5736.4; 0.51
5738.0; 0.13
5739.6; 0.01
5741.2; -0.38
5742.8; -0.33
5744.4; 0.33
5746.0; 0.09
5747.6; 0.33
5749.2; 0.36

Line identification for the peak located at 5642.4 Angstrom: [O III] 5007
